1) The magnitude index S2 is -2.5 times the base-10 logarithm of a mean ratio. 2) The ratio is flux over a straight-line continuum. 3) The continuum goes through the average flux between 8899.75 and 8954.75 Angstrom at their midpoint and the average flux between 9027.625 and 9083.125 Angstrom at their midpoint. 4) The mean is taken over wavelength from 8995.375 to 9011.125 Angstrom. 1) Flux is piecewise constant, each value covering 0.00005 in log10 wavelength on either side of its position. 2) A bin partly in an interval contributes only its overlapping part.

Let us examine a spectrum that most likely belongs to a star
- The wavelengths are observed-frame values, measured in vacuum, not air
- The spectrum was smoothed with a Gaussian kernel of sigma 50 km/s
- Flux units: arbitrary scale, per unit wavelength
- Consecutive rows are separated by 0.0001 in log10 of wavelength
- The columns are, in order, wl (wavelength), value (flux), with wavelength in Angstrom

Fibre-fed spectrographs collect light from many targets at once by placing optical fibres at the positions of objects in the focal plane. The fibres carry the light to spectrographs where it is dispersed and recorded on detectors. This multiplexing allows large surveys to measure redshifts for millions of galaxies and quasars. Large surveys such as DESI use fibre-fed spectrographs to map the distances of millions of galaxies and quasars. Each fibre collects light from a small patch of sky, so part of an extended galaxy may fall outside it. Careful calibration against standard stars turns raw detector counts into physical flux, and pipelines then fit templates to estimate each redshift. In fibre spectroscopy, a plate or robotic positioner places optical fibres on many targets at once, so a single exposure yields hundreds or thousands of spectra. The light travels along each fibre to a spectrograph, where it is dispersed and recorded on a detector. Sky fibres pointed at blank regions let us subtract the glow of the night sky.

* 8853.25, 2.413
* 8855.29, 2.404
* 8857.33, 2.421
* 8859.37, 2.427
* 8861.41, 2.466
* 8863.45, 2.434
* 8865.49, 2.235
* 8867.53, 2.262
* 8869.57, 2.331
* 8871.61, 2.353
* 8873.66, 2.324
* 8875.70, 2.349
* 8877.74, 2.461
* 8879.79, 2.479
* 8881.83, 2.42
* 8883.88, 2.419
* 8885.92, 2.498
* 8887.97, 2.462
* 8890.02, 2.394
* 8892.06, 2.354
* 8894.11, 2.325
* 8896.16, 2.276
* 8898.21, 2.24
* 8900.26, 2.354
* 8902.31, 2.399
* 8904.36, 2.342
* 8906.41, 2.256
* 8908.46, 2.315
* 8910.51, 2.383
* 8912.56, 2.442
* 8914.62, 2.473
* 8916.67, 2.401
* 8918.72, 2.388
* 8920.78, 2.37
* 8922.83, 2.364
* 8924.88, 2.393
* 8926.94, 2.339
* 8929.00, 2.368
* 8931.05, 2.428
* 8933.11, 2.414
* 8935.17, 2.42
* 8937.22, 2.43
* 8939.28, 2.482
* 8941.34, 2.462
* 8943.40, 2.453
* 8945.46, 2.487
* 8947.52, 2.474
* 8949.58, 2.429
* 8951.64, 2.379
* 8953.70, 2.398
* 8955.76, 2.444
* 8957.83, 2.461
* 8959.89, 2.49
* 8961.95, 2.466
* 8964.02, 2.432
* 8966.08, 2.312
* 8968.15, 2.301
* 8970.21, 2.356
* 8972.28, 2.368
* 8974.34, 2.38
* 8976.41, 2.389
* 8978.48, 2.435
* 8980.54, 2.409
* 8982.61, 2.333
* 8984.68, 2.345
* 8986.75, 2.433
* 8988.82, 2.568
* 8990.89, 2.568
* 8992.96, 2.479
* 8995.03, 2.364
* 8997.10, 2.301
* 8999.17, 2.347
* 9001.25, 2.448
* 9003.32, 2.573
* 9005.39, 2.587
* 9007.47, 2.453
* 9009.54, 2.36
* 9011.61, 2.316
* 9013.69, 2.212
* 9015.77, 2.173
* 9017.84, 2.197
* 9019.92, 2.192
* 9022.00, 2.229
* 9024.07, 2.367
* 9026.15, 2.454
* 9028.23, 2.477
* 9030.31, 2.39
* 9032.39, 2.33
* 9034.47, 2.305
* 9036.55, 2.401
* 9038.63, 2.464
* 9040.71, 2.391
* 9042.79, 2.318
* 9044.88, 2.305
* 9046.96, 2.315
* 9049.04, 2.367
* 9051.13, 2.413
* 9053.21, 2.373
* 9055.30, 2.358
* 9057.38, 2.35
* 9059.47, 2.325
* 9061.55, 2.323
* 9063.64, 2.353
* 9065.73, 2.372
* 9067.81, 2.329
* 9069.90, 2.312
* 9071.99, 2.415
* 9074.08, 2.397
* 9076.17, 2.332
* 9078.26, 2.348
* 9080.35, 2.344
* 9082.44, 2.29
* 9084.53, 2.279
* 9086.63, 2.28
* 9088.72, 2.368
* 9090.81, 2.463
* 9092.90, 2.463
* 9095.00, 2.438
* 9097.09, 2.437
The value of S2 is -0.025 mag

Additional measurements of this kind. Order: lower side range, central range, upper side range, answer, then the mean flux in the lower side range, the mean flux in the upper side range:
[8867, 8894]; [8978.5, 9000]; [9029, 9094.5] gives -0.02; 2.39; 2.36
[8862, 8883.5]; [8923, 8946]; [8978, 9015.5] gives -0.01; 2.37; 2.41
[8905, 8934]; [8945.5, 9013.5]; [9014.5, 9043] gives -0.03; 2.38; 2.33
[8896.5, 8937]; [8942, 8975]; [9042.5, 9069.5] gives -0.02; 2.37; 2.35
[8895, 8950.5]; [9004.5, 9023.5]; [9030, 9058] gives 0.03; 2.39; 2.36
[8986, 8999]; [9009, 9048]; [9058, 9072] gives 0.03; 2.45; 2.34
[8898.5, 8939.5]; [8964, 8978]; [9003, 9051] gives 0.00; 2.38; 2.35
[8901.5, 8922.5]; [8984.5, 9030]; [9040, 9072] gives -0.01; 2.38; 2.35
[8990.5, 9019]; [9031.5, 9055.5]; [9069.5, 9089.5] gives 0.00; 2.38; 2.34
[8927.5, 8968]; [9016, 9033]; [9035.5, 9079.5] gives 0.03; 2.43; 2.36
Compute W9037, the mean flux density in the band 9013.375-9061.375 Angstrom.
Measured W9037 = 2.34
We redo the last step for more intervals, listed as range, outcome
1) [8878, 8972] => 2.4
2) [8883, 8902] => 2.37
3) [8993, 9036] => 2.36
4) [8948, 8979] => 2.4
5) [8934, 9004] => 2.42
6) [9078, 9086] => 2.31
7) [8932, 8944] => 2.44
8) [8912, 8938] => 2.4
